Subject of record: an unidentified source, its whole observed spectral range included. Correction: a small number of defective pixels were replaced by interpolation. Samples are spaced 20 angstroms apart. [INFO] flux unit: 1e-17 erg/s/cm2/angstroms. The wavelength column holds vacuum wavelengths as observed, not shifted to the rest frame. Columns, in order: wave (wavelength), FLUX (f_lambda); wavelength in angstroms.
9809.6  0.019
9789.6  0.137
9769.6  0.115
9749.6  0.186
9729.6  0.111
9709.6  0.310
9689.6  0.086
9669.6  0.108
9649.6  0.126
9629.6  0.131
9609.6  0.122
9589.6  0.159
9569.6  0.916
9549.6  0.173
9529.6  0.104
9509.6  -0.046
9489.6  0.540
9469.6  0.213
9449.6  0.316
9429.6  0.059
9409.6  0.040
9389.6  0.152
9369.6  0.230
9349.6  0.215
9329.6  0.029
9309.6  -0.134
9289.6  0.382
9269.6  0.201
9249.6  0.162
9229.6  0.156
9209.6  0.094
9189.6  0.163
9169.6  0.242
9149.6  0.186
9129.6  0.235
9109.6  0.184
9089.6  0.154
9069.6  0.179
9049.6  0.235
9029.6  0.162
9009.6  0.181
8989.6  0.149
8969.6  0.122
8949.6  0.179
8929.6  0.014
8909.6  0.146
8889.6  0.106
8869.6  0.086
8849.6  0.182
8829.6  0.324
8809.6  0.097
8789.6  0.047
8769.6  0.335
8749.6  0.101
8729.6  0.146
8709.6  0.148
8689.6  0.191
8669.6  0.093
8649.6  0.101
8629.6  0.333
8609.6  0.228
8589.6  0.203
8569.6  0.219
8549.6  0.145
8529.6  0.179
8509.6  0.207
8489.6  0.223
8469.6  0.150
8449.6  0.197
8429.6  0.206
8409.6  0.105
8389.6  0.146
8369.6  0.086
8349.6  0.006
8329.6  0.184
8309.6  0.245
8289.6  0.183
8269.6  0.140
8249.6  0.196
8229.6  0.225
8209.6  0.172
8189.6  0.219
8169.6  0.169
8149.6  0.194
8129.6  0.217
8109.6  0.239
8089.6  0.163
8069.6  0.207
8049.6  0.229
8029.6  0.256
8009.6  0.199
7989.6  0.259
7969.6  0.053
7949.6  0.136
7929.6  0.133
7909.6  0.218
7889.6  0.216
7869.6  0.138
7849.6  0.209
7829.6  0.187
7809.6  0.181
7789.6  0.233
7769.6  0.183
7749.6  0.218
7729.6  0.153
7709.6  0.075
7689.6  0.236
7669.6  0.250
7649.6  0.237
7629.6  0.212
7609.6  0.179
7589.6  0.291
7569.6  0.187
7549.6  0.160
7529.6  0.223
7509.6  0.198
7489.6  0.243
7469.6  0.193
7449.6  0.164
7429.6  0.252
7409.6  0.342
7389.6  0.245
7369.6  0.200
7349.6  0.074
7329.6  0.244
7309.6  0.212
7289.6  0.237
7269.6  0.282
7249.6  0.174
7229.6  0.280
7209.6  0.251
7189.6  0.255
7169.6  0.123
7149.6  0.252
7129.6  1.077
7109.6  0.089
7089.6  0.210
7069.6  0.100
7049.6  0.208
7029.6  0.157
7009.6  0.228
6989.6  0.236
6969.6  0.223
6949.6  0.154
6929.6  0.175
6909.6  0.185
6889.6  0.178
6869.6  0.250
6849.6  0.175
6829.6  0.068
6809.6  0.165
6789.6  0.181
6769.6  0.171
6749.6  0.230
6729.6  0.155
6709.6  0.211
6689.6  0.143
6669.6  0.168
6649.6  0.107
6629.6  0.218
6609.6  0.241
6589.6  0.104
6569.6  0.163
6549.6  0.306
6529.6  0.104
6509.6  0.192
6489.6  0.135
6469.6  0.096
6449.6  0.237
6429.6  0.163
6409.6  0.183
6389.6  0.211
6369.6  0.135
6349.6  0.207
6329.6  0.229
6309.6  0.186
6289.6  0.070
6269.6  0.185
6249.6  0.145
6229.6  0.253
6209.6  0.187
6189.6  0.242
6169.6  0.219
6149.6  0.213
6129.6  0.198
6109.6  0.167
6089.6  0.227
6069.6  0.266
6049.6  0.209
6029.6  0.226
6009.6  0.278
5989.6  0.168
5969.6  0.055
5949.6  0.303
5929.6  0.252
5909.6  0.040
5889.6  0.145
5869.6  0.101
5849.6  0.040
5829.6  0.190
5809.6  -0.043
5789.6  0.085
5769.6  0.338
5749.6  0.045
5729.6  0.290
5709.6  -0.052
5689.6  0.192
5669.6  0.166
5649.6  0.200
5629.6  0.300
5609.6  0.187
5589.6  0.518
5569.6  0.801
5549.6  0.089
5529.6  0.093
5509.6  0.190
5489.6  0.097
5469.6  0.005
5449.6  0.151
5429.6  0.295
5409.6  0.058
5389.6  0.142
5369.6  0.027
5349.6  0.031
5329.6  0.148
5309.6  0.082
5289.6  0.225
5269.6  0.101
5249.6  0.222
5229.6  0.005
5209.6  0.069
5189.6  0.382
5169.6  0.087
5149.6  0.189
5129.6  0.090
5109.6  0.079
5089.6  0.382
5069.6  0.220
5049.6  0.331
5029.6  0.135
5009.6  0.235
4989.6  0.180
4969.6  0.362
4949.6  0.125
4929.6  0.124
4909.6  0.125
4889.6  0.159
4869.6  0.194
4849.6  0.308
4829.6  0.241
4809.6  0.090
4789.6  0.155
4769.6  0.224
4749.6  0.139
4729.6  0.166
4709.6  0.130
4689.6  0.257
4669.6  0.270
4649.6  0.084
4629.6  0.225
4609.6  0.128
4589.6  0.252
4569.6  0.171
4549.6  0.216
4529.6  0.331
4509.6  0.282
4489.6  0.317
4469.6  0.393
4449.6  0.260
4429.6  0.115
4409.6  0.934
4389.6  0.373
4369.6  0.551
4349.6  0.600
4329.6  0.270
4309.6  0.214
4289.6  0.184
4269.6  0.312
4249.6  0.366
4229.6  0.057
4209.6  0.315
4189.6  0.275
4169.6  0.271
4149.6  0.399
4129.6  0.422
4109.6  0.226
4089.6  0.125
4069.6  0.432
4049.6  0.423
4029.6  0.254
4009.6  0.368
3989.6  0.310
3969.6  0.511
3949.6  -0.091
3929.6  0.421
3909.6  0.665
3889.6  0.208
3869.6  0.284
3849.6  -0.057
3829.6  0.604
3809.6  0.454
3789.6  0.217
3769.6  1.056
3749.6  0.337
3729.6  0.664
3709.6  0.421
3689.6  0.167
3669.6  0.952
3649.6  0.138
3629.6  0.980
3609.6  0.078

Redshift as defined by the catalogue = 0.91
